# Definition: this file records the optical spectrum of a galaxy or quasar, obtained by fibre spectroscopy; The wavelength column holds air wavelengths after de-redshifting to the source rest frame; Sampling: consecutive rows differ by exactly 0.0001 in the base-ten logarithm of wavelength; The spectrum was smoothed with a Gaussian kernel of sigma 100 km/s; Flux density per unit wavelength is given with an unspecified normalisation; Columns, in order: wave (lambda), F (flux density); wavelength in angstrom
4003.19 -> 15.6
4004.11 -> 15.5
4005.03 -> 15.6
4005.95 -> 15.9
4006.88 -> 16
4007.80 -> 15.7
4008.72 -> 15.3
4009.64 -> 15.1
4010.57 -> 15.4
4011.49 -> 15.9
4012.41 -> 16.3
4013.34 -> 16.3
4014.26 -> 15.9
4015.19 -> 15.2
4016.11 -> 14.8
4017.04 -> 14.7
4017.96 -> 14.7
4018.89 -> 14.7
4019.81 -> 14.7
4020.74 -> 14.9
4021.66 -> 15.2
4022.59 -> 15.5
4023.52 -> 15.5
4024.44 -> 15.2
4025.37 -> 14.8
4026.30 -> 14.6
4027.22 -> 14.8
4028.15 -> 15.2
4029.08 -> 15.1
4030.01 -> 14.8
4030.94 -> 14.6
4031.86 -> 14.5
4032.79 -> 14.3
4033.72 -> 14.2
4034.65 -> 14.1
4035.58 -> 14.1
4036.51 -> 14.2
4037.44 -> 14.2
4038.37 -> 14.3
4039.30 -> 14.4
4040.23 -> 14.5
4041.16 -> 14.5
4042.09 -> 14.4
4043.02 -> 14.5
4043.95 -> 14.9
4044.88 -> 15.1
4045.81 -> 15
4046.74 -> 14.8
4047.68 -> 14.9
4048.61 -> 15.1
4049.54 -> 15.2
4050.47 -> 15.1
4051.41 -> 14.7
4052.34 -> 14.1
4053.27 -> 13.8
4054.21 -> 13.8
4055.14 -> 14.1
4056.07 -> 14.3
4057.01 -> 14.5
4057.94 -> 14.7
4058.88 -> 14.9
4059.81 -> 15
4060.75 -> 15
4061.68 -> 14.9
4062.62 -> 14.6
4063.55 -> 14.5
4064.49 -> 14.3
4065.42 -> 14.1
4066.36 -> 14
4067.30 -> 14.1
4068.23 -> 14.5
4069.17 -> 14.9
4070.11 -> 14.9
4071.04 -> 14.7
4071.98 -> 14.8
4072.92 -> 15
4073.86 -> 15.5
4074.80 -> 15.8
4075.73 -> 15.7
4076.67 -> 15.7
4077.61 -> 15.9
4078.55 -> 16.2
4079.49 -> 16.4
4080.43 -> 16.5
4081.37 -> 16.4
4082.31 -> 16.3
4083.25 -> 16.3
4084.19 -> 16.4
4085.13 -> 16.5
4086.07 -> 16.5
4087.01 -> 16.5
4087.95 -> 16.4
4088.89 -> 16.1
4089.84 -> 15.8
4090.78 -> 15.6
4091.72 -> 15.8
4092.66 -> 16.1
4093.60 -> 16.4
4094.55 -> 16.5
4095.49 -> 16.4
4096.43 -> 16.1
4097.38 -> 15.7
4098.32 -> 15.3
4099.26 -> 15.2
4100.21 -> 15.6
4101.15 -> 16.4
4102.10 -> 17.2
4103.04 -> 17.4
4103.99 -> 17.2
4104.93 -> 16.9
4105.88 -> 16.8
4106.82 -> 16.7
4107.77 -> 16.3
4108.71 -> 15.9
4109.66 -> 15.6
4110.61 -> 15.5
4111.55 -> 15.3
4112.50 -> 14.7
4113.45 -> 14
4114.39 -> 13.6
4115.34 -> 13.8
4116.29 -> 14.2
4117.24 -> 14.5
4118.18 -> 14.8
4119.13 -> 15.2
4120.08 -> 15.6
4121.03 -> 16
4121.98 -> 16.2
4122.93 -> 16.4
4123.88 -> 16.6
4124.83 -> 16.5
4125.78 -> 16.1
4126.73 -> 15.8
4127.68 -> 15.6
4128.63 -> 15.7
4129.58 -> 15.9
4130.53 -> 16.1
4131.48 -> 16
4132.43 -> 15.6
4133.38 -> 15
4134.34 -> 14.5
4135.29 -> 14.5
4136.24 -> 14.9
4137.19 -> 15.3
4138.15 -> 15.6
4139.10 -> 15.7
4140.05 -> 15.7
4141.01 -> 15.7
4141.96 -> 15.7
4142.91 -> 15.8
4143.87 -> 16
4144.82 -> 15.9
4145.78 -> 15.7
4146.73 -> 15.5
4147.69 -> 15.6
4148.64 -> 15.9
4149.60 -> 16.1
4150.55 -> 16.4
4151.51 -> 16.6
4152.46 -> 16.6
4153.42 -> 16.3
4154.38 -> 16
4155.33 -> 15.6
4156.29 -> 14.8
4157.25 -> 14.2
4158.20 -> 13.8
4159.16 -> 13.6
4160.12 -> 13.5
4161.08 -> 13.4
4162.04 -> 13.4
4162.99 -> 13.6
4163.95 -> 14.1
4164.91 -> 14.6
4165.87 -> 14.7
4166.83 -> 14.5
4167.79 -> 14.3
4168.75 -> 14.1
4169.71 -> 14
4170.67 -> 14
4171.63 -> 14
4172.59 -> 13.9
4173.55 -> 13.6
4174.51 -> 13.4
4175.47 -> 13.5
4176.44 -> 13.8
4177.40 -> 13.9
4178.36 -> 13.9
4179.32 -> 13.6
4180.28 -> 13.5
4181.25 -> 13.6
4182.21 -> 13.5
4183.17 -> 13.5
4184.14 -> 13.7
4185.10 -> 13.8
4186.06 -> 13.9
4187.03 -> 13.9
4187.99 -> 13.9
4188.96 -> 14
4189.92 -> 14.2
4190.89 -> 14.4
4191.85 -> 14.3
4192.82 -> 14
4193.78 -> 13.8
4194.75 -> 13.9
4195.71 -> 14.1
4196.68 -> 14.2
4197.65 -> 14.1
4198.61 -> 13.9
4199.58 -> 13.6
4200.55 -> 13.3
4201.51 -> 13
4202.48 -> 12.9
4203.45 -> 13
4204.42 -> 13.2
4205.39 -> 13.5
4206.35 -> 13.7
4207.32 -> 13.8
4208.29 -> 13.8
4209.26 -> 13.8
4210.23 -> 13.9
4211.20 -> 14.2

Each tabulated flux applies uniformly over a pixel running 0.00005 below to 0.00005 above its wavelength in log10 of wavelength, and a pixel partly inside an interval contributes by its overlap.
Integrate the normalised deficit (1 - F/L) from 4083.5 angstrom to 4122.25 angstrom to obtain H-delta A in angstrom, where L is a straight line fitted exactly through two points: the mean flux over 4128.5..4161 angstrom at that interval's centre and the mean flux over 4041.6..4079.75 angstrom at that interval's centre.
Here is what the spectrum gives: -1.8 angstrom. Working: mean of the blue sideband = 14.8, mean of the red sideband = 15.4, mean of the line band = 15.8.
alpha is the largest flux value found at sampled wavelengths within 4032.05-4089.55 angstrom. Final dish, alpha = 16.5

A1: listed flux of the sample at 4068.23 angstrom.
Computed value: 14.5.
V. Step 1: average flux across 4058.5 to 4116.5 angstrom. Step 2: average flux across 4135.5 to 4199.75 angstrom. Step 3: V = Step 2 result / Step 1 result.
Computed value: 0.93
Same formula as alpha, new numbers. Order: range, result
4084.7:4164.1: 17.4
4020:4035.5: 15.5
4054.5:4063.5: 15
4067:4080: 16.4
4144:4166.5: 16.6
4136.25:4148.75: 16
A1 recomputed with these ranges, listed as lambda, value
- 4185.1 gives 13.8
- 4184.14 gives 13.7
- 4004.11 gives 15.5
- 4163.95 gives 14.1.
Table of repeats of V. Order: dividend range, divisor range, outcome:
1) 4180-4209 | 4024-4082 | 0.93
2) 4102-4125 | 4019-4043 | 1.07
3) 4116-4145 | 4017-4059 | 1.06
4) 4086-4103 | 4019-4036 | 1.09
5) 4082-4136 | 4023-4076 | 1.08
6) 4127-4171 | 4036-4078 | 1.03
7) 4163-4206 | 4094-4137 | 0.88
